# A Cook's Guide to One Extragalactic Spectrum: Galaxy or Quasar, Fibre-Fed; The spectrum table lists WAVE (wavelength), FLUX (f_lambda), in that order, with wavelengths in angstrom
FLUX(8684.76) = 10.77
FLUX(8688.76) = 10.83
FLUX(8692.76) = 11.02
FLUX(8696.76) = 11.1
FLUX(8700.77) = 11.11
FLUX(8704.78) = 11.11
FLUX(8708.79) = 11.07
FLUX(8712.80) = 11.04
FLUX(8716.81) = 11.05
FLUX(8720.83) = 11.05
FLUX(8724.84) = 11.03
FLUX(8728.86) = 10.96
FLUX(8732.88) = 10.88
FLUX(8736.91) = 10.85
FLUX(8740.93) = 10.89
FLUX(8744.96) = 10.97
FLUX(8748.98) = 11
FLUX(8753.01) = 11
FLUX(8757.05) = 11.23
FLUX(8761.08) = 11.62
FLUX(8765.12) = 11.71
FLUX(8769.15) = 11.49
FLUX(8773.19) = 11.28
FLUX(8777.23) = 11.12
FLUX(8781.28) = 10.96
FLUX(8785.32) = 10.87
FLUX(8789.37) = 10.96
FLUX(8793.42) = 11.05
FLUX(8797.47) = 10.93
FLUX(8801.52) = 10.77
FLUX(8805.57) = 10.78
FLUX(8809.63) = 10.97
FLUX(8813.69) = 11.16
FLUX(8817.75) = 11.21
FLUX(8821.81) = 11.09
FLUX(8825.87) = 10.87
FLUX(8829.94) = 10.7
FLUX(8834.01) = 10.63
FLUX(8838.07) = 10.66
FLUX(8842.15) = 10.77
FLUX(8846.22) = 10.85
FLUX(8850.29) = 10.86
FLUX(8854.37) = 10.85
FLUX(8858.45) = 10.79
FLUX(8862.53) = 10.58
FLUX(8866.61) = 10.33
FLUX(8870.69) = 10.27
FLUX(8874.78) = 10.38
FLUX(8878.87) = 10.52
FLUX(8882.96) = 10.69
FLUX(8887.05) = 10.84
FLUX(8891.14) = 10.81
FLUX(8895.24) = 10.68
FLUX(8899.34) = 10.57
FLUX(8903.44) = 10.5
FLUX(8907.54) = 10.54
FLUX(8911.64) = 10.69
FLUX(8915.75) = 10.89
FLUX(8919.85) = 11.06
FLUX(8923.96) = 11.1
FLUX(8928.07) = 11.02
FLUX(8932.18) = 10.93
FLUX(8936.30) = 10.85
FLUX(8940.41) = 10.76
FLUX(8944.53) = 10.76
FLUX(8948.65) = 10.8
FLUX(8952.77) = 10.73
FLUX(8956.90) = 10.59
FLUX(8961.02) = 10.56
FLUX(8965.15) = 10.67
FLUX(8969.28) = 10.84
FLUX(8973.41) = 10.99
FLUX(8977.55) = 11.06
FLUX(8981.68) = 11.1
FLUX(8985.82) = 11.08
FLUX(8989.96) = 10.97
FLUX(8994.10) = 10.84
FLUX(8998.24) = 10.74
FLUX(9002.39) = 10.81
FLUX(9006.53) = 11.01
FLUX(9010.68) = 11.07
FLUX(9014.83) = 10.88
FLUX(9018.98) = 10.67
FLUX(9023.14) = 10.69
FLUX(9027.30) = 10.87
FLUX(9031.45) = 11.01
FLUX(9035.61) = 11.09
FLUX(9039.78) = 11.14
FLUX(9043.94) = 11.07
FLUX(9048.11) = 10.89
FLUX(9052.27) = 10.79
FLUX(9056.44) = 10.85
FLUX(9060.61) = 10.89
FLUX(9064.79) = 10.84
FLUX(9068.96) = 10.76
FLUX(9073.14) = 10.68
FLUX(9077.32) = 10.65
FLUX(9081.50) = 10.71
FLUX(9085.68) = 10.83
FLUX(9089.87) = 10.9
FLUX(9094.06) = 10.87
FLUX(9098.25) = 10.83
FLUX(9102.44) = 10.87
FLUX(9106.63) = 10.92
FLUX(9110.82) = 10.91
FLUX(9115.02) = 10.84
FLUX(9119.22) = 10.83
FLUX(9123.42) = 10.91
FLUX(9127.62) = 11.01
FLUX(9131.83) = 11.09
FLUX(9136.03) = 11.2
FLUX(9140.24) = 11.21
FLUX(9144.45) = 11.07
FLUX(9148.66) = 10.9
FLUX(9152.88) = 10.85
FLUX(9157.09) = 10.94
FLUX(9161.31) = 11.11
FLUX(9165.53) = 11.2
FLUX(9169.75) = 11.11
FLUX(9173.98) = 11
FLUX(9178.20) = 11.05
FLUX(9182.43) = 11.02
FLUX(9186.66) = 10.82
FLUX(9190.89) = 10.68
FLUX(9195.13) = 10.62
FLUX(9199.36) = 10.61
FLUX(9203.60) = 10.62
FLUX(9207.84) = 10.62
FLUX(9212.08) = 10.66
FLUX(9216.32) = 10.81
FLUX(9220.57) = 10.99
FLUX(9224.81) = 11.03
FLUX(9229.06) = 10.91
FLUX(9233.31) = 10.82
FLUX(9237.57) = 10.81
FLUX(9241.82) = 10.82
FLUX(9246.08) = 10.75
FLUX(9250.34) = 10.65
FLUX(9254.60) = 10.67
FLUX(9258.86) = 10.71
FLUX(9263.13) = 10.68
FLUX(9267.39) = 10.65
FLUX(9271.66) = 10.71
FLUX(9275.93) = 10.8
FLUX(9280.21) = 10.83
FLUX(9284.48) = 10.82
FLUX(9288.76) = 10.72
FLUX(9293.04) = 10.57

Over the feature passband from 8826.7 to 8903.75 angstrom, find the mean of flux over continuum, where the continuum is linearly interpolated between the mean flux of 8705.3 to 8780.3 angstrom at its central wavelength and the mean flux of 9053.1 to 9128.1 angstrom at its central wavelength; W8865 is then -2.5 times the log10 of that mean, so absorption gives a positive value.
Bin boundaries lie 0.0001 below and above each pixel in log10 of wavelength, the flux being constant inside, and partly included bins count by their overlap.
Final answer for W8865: 0.04 mag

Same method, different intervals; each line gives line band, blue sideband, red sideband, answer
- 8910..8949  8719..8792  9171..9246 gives 0.01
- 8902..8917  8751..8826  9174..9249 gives 0.04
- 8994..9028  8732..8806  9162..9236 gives 0.01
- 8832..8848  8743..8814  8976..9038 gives 0.03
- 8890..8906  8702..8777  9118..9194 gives 0.05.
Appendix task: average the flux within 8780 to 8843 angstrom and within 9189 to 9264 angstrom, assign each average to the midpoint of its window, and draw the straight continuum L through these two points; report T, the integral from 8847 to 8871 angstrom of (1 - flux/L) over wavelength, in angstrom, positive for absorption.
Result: 0.5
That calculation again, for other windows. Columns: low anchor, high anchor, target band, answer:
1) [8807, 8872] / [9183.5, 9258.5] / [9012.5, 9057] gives -0.5 angstrom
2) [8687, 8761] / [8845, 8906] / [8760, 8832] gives -1.6 angstrom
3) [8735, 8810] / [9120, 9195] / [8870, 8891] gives 0.9 angstrom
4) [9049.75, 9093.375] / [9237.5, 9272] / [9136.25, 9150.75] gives -0.4 angstrom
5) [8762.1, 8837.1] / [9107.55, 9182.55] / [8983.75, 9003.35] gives 0.2 angstrom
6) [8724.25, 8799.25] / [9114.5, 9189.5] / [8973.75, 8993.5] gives 0.0 angstrom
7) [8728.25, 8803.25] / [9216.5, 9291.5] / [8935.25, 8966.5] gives 0.7 angstrom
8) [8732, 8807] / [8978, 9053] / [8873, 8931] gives 1.4 angstrom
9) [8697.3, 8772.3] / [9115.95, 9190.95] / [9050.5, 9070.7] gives 0.4 angstrom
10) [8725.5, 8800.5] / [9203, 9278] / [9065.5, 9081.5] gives 0.2 angstrom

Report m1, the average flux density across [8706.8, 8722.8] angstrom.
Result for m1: 11.1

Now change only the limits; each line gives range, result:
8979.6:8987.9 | 11.1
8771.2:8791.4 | 11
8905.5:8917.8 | 10.7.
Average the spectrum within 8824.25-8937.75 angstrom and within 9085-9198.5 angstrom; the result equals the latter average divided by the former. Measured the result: 1.02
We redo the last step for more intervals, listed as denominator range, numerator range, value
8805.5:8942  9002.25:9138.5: 1.01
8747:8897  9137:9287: 1.00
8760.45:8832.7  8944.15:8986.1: 0.98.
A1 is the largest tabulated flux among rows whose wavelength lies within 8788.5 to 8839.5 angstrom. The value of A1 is 11.21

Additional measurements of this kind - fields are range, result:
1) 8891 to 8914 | 10.81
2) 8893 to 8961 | 11.1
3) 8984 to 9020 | 11.08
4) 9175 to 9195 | 11.05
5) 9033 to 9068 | 11.14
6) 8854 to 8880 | 10.85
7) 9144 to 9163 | 11.11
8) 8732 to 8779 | 11.71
